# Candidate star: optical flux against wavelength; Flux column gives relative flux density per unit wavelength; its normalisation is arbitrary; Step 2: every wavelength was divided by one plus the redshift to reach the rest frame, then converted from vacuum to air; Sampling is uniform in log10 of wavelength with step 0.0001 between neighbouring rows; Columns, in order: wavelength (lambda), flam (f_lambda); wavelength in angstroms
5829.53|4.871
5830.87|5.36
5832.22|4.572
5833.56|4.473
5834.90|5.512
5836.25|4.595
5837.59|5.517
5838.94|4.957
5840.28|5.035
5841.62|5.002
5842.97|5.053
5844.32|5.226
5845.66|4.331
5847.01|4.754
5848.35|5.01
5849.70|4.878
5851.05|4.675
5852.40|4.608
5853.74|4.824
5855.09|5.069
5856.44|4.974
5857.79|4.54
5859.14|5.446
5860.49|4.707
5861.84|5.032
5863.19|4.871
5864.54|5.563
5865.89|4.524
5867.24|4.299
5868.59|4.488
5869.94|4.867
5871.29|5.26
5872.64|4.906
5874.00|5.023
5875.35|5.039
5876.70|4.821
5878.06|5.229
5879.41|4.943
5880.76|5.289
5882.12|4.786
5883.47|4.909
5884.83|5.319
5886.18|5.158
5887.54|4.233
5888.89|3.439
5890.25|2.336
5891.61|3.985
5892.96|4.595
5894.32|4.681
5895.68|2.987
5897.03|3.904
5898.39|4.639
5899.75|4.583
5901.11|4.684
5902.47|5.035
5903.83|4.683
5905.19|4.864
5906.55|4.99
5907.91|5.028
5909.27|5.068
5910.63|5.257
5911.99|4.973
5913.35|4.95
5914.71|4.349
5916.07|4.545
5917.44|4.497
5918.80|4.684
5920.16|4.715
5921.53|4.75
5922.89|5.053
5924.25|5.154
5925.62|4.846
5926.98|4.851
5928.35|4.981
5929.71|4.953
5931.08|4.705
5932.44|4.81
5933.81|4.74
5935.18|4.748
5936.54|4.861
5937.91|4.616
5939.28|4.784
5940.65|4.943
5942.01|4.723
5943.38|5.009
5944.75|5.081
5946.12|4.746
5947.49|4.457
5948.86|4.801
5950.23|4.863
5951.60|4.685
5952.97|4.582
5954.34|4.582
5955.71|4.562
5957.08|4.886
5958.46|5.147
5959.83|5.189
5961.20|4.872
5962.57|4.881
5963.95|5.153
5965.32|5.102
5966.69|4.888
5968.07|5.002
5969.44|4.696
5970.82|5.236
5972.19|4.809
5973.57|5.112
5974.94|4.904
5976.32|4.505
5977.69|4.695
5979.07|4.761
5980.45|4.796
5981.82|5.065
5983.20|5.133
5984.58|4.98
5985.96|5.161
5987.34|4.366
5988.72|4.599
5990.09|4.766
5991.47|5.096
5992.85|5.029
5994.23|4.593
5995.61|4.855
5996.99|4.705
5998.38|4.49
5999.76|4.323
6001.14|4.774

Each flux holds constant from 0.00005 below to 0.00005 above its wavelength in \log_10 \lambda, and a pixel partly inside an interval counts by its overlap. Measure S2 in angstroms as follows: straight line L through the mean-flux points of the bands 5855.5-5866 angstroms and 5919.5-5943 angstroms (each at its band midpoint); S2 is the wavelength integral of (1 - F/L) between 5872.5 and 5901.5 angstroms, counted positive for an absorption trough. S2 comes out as 2.5 angstroms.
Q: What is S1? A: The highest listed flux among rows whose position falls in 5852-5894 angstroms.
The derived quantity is 5.563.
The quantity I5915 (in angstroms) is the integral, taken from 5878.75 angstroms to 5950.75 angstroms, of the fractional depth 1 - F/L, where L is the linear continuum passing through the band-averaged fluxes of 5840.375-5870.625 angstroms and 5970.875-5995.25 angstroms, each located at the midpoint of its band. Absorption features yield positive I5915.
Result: 2.5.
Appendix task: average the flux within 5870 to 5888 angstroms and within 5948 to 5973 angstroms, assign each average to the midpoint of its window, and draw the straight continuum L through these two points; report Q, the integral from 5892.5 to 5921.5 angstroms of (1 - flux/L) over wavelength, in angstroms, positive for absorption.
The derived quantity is 1.8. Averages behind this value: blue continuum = 5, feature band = 4.65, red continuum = 4.88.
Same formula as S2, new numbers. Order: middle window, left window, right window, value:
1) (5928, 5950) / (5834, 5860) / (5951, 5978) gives 0.4 angstroms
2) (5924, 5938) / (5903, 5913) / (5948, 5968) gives 0.3 angstroms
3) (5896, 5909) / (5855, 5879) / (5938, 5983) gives 0.6 angstroms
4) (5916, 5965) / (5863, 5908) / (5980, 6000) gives -1.0 angstroms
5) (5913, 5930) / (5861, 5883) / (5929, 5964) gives 0.2 angstroms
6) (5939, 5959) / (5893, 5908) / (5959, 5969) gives 0.4 angstroms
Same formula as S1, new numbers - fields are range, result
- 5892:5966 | 5.257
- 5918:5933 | 5.154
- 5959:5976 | 5.236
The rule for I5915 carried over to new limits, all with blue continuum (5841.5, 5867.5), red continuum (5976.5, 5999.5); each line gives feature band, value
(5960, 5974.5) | -0.5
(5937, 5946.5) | 0.0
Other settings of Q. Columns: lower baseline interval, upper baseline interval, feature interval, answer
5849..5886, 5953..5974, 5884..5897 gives 2.2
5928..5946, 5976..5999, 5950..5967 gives -0.2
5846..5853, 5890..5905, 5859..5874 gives -1.0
